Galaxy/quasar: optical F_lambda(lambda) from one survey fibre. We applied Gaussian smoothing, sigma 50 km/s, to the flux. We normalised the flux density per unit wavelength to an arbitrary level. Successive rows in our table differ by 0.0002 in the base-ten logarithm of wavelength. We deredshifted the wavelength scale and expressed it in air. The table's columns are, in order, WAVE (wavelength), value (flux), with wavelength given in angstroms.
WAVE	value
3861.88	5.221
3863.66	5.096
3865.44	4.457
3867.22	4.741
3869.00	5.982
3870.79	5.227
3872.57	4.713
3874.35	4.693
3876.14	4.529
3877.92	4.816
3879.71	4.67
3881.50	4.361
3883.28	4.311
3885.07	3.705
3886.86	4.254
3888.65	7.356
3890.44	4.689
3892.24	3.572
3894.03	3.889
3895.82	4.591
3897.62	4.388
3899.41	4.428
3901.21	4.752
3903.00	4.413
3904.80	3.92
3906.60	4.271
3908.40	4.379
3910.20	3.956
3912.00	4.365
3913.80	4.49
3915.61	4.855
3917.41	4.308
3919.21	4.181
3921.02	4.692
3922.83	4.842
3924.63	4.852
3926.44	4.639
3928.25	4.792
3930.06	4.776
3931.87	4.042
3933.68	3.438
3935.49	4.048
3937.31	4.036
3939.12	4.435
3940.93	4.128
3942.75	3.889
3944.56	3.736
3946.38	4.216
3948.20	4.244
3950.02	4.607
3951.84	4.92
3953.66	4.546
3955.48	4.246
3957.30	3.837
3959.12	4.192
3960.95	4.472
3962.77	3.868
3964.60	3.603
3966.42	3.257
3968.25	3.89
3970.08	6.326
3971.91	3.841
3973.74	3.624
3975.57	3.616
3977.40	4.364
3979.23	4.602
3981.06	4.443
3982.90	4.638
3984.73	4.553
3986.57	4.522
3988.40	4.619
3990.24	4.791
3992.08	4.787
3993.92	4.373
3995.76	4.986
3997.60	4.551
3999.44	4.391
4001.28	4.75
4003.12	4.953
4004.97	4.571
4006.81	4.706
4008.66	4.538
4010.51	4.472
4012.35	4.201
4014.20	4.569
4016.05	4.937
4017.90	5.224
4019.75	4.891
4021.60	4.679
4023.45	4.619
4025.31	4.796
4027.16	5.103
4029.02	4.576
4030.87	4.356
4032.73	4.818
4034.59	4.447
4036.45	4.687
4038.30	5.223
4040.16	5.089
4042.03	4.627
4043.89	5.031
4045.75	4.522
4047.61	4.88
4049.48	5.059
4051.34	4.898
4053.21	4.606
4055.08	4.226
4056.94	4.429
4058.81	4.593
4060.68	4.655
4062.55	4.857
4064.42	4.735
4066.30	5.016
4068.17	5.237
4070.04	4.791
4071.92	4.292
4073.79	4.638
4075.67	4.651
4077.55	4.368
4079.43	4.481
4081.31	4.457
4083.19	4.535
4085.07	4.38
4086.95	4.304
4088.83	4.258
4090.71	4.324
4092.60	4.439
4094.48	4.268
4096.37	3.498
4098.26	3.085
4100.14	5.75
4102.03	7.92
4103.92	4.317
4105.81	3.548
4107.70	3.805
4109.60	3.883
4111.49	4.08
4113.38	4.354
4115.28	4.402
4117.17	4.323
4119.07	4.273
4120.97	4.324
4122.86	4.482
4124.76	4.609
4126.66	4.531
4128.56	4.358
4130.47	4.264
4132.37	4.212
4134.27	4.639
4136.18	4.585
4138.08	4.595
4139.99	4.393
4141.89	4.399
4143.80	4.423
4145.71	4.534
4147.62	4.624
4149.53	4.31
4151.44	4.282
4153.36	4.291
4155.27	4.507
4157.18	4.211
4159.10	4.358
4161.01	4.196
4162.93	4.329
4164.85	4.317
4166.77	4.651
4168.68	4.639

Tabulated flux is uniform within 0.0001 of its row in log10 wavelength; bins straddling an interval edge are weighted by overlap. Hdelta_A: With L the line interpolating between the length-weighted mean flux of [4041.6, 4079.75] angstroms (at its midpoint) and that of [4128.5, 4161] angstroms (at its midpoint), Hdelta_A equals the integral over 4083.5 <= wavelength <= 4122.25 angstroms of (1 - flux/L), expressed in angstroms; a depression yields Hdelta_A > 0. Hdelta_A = 1.5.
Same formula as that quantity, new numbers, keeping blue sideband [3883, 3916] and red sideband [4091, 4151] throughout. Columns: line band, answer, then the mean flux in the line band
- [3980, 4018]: -1.69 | 4.63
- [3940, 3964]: 1.22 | 4.22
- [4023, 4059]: -2.44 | 4.73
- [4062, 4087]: -1.14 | 4.63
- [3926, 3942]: 0.72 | 4.24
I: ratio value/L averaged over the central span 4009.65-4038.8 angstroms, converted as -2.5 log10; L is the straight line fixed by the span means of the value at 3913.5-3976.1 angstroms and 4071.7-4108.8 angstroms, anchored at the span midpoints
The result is -0.082 mag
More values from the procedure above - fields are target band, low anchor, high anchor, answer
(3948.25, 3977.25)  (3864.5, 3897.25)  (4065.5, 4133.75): 0.10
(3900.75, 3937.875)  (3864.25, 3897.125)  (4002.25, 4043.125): 0.08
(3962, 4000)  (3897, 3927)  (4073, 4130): 0.02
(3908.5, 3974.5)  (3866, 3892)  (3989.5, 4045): 0.12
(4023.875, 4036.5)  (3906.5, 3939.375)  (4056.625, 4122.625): -0.05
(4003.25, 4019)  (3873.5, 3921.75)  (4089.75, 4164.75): -0.06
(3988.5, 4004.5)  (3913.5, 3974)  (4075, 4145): -0.09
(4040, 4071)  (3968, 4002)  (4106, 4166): -0.08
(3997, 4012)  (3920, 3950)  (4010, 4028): 0.02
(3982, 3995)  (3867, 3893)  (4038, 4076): 0.03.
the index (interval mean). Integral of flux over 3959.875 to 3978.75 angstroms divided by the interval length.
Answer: 4.1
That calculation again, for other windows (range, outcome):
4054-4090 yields 4.57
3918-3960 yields 4.32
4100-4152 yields 4.49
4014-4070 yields 4.78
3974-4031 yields 4.61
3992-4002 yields 4.63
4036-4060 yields 4.76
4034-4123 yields 4.56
